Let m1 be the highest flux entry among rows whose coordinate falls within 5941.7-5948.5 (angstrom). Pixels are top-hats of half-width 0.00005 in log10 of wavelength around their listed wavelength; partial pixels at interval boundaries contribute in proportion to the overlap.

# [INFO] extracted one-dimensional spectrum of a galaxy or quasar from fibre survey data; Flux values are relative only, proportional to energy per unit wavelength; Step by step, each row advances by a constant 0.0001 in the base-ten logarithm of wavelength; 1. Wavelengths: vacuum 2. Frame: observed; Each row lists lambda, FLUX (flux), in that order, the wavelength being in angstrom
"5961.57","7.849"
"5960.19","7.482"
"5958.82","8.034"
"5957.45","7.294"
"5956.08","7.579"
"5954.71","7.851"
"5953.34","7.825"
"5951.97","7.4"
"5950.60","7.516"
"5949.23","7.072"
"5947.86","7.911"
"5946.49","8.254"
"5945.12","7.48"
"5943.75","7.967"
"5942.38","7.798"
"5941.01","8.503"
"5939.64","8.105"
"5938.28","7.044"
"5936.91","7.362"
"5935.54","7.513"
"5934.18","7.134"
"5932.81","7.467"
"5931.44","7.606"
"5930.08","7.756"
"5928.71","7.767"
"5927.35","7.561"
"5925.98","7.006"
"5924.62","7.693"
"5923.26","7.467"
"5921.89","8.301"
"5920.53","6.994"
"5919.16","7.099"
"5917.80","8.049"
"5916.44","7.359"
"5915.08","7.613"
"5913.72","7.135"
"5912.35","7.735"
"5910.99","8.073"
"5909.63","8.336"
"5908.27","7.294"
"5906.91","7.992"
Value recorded 8.254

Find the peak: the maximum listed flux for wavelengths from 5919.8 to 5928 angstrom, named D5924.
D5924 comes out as 8.301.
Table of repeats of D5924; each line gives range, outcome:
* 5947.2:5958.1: 7.911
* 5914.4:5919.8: 8.049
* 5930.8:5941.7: 8.503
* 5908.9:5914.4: 8.336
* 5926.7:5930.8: 7.767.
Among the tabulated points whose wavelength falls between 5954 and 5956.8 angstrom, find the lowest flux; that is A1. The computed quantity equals 7.579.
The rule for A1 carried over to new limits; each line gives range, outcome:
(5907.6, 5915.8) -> 7.135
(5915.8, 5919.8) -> 7.099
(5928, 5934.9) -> 7.134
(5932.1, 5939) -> 7.044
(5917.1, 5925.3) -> 6.994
